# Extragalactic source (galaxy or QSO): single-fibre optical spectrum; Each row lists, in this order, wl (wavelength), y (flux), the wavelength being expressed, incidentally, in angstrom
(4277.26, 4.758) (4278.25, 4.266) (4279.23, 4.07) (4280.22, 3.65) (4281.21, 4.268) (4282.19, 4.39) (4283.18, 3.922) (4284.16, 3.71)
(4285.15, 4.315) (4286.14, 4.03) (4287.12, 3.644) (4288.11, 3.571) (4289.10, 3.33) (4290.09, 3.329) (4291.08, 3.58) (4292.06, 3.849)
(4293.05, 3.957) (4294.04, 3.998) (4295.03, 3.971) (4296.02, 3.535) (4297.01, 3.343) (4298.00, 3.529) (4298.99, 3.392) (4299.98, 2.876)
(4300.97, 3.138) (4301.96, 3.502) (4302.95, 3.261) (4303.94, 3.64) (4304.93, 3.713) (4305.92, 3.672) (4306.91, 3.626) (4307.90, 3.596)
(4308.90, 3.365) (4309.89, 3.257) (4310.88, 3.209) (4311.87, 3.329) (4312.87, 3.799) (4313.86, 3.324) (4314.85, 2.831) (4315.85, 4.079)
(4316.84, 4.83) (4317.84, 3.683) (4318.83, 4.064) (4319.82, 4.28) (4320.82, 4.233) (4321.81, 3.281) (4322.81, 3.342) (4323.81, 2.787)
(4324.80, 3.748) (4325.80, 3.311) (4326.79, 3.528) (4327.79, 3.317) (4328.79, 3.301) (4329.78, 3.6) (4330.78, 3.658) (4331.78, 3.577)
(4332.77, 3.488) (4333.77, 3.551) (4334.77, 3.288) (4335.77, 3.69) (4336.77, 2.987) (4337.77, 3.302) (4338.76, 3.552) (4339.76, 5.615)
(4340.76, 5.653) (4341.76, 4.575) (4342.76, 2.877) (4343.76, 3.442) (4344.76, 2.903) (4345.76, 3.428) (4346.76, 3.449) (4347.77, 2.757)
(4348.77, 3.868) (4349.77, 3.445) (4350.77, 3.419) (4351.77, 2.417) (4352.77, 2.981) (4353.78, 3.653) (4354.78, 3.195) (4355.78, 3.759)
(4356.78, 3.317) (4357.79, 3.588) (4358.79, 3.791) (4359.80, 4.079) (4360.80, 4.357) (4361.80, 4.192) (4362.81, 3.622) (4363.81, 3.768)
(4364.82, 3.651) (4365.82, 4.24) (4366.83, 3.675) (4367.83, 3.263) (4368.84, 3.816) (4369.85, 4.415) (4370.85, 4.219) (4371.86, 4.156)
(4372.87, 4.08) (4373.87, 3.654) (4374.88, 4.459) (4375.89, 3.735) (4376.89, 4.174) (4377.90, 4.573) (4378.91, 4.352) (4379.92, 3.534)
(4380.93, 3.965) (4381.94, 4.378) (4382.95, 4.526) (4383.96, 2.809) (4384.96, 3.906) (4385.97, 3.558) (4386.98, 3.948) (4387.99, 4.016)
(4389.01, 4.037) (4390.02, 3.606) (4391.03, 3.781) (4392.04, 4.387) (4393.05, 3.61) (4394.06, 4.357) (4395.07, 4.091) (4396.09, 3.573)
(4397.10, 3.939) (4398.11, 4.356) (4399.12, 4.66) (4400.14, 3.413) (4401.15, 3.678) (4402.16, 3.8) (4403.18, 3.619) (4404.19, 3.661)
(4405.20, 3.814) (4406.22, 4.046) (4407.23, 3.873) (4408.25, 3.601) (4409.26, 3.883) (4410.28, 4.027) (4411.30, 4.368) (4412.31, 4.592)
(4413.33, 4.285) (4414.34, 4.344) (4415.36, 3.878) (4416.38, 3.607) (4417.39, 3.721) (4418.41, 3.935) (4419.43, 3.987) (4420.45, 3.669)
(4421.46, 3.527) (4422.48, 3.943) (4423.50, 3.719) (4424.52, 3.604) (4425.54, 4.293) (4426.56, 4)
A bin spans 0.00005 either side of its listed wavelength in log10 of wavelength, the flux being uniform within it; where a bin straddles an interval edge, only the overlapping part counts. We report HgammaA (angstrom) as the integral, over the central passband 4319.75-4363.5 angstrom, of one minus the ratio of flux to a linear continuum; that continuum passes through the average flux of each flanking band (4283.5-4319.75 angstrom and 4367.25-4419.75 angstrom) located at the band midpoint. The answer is 2.1 angstrom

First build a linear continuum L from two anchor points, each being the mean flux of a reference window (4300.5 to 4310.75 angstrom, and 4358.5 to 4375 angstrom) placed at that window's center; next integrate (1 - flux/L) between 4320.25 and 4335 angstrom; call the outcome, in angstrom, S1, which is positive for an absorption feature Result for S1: 0.7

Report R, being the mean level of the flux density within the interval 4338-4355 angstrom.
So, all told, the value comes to 3.6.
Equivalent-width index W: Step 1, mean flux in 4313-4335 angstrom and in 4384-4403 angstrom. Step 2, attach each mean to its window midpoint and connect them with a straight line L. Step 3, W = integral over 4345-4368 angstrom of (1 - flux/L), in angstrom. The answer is 1.1 angstrom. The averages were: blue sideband 3.6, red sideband 3.9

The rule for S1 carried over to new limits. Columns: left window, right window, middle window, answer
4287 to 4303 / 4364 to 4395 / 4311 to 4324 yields -0.18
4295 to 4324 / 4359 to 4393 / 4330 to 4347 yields 0.09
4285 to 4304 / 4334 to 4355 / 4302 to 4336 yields -0.01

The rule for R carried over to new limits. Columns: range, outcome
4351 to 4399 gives 3.87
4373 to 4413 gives 3.96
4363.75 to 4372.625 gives 3.92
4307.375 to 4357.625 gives 3.56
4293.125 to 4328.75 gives 3.55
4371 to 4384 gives 4.08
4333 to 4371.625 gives 3.68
